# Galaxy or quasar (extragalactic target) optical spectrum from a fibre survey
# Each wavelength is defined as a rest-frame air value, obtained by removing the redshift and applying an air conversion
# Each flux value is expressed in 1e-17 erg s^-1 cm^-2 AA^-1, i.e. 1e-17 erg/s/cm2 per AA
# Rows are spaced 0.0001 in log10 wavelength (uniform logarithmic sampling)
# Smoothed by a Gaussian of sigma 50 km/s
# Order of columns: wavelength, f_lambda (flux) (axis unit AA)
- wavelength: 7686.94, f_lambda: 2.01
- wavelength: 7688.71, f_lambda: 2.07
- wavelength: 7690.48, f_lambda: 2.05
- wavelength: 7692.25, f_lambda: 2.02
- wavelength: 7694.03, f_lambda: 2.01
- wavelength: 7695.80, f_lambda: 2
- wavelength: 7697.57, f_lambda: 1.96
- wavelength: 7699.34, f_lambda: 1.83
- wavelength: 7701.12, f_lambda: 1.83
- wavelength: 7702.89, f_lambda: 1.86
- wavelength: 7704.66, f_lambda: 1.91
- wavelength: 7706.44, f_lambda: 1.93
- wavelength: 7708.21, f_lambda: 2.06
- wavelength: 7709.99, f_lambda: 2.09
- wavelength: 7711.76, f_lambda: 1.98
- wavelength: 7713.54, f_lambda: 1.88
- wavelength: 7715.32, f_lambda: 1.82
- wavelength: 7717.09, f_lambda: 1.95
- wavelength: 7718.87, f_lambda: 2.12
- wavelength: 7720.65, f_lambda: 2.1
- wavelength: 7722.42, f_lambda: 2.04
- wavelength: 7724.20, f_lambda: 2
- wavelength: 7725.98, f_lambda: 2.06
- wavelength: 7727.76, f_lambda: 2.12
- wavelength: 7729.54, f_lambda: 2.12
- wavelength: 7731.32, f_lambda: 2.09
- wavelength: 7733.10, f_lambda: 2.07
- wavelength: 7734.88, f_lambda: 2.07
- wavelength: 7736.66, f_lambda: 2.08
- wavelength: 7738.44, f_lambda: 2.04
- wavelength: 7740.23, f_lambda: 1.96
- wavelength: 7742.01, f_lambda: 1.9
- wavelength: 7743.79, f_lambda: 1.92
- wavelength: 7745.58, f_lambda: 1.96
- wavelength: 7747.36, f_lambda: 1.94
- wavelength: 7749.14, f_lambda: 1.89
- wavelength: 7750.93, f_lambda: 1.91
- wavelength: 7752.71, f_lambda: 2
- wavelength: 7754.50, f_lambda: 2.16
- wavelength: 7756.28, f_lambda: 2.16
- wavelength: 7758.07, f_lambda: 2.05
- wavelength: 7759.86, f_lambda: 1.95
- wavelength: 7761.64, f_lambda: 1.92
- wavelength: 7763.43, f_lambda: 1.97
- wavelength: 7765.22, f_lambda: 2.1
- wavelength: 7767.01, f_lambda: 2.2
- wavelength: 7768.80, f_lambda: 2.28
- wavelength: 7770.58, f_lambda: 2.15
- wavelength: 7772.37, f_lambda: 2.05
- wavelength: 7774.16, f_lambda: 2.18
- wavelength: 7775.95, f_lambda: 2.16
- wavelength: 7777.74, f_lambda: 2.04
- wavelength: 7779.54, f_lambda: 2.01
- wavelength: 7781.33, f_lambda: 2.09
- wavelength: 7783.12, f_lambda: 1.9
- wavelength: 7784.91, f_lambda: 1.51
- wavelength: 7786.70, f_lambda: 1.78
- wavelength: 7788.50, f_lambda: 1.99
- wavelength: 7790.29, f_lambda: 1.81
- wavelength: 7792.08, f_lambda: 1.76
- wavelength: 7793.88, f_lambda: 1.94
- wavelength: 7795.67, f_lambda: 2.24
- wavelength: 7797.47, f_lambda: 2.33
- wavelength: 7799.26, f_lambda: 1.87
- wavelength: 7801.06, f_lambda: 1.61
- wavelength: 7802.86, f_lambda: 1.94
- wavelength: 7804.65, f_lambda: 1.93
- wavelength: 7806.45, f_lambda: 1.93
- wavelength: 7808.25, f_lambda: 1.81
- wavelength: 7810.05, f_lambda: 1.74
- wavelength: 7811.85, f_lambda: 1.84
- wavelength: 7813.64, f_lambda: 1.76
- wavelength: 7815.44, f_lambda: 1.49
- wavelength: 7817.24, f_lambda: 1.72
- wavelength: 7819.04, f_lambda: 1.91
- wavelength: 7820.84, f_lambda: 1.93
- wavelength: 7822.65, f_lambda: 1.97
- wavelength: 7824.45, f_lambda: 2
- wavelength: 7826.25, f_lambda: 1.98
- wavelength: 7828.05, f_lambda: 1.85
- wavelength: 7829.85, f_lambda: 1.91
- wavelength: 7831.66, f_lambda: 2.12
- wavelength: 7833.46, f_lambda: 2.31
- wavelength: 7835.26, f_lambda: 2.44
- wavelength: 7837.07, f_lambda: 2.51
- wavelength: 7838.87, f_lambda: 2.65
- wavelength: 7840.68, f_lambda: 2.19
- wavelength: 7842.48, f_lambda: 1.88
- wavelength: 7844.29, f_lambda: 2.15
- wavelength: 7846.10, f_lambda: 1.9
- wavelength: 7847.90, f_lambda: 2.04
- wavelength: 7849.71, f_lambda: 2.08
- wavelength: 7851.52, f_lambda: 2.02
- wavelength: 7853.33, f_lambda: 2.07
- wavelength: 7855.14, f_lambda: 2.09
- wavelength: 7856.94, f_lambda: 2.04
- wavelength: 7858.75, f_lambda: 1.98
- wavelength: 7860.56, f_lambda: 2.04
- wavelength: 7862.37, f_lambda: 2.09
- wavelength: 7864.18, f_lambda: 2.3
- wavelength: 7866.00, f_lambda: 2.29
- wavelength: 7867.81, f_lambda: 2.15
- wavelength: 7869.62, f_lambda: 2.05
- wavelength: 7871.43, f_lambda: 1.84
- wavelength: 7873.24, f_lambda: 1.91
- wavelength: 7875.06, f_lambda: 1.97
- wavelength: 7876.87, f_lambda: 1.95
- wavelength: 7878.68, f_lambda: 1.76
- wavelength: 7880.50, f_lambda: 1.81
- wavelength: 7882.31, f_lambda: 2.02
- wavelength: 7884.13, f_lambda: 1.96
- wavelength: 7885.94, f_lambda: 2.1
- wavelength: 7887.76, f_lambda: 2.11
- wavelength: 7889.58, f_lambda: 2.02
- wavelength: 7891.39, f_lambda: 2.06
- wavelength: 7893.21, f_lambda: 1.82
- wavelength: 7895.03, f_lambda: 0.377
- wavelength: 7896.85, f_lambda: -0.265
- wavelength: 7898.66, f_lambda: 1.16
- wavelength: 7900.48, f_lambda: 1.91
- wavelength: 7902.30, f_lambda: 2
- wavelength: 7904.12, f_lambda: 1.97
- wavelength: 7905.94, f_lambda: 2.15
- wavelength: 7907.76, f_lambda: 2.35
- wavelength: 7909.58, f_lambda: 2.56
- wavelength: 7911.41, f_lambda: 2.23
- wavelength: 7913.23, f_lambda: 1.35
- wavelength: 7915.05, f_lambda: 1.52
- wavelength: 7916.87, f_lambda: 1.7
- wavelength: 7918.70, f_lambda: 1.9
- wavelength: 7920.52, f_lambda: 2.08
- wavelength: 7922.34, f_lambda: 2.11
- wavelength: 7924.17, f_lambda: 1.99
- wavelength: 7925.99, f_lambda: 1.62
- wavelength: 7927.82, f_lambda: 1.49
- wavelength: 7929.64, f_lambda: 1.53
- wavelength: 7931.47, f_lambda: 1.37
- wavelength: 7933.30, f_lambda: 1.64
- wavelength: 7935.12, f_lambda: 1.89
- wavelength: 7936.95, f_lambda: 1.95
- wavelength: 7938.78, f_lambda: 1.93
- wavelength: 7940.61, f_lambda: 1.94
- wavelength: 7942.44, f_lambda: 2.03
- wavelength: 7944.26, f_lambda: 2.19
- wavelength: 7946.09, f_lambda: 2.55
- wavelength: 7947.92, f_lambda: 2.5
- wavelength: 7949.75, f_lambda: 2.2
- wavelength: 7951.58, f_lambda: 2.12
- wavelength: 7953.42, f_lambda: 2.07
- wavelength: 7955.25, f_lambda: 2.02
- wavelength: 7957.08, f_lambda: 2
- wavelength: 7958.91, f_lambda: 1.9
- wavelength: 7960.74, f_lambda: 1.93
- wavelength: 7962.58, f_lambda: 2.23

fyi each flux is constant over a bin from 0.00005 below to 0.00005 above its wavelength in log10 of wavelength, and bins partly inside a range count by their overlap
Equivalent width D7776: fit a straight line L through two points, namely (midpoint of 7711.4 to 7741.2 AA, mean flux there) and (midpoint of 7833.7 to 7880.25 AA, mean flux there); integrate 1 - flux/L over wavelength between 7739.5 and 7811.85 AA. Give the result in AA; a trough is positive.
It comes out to 2.80 AA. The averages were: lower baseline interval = 2.03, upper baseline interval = 2.09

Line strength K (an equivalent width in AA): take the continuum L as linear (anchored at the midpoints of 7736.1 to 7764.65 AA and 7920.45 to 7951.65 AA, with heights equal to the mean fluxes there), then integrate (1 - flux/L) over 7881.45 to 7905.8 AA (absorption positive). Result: 3.8 AA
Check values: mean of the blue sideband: 1.99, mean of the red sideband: 1.94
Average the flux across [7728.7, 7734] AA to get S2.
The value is 2.09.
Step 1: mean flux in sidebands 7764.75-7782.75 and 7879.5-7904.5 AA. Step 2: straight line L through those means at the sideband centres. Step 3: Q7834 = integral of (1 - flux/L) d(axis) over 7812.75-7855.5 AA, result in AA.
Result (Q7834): -3.9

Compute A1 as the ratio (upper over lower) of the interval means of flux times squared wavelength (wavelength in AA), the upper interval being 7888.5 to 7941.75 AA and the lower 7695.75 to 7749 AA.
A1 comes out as 0.9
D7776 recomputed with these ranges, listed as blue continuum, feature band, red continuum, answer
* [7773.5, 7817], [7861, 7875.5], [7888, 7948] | -1.9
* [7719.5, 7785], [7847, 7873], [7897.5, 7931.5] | -2.3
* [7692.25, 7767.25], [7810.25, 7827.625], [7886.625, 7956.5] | 0.8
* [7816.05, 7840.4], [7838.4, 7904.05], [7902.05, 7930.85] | 3.5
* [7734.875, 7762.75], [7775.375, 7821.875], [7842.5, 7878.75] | 3.0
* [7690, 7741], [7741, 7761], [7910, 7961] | 0.0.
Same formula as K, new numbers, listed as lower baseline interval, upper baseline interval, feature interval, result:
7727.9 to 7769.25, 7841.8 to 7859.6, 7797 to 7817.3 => 2.0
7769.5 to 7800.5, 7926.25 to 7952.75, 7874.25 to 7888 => 0.1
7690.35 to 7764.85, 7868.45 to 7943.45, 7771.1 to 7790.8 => -0.3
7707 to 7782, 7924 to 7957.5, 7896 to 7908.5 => 2.3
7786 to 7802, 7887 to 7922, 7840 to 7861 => -2.4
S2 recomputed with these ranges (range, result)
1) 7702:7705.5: 1.89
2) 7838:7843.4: 2.24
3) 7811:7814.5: 1.8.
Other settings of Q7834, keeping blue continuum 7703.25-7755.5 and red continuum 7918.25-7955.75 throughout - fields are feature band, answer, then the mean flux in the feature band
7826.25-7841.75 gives -1.9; 2.23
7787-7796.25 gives 0.3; 1.93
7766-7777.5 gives -1.0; 2.16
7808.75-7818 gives 1.3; 1.72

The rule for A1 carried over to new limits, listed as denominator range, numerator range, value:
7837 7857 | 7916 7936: 0.84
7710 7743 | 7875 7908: 0.89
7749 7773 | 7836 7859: 1.06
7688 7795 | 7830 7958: 1.02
